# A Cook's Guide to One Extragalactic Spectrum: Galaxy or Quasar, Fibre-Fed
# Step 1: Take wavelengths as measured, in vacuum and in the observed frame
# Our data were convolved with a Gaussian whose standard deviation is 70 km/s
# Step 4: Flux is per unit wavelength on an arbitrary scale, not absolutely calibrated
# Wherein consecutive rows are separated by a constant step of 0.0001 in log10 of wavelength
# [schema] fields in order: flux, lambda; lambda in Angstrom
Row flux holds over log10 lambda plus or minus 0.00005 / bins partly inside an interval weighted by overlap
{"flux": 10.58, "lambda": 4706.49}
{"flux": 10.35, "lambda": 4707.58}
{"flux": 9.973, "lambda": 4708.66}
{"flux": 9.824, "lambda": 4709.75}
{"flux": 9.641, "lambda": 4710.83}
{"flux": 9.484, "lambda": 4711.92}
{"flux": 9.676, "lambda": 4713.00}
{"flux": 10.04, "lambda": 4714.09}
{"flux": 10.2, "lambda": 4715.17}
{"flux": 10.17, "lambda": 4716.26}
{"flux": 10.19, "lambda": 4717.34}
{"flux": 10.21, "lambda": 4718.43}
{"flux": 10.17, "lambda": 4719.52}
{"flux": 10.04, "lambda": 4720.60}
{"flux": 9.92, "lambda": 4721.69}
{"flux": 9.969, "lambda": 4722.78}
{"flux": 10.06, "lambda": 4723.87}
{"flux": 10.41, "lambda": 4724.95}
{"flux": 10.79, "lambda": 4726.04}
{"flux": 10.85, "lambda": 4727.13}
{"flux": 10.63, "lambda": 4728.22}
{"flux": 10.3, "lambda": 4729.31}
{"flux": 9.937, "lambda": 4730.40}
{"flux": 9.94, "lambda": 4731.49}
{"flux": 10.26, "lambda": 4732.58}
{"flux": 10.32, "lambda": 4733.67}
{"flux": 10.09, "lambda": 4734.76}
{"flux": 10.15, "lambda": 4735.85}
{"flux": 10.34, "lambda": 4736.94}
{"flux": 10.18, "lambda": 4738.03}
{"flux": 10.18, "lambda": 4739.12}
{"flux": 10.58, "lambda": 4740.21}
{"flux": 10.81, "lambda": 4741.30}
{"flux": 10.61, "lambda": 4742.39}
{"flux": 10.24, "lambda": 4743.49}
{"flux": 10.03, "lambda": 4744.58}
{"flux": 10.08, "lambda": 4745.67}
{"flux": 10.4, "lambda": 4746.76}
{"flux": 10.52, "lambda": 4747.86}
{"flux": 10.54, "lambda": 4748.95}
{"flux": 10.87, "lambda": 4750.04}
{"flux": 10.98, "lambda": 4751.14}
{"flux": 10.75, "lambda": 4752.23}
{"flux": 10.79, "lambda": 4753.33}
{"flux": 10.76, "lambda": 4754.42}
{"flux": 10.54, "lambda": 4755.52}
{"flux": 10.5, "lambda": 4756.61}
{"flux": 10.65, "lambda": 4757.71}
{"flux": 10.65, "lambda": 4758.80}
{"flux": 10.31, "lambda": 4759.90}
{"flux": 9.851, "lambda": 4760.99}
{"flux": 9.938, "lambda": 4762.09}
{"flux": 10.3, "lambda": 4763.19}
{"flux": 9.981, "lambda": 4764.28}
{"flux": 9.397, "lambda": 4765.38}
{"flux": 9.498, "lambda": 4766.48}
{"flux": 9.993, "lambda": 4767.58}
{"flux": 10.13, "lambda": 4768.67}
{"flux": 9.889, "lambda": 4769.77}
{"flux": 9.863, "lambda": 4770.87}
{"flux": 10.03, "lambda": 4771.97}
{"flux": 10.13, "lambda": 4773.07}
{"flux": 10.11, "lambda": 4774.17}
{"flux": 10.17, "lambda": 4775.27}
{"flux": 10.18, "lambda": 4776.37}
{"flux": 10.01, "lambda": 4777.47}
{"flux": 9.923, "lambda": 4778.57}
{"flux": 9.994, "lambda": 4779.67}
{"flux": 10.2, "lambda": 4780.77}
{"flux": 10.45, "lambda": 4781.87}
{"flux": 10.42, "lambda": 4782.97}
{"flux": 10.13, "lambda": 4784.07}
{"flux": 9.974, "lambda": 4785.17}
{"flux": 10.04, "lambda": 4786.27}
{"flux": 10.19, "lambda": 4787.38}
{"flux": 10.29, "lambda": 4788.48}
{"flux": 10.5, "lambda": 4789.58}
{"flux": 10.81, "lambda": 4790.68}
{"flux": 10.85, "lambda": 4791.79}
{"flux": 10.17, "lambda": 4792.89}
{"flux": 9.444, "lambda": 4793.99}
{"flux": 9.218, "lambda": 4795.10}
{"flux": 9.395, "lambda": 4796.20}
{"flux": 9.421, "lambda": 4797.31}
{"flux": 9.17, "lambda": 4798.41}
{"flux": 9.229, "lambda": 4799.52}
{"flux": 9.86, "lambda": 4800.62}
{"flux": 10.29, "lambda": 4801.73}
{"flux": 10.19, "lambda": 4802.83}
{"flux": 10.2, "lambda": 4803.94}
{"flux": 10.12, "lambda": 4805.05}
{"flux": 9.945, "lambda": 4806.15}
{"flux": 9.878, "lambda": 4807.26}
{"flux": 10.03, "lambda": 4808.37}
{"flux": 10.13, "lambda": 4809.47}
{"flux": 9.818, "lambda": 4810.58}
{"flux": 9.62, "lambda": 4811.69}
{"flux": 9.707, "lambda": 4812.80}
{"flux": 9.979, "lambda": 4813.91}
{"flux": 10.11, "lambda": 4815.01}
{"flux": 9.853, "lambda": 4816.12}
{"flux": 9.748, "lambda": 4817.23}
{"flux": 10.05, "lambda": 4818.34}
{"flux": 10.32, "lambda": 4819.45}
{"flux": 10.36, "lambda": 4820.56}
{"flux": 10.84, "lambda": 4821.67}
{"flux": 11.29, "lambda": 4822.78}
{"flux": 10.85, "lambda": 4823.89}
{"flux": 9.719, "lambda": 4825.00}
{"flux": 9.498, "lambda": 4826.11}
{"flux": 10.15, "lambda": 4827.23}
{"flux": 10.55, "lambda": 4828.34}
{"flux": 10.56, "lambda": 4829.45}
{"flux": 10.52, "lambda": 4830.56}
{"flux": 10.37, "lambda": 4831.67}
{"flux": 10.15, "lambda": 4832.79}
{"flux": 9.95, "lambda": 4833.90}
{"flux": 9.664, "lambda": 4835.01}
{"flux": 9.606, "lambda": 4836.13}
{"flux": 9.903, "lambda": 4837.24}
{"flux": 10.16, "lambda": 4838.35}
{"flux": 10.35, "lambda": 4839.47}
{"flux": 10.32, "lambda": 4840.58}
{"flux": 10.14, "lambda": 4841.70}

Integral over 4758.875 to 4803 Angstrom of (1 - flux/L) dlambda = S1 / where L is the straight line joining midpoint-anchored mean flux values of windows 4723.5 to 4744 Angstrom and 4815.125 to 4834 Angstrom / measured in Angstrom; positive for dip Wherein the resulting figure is 1.3 Angstrom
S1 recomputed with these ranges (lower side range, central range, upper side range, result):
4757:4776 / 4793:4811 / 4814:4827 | 0.69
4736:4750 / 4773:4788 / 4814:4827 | 0.25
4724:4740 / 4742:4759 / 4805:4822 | -0.51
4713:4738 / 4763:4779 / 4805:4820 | 0.17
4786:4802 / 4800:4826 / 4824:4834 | -0.11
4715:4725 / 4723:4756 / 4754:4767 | -0.89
